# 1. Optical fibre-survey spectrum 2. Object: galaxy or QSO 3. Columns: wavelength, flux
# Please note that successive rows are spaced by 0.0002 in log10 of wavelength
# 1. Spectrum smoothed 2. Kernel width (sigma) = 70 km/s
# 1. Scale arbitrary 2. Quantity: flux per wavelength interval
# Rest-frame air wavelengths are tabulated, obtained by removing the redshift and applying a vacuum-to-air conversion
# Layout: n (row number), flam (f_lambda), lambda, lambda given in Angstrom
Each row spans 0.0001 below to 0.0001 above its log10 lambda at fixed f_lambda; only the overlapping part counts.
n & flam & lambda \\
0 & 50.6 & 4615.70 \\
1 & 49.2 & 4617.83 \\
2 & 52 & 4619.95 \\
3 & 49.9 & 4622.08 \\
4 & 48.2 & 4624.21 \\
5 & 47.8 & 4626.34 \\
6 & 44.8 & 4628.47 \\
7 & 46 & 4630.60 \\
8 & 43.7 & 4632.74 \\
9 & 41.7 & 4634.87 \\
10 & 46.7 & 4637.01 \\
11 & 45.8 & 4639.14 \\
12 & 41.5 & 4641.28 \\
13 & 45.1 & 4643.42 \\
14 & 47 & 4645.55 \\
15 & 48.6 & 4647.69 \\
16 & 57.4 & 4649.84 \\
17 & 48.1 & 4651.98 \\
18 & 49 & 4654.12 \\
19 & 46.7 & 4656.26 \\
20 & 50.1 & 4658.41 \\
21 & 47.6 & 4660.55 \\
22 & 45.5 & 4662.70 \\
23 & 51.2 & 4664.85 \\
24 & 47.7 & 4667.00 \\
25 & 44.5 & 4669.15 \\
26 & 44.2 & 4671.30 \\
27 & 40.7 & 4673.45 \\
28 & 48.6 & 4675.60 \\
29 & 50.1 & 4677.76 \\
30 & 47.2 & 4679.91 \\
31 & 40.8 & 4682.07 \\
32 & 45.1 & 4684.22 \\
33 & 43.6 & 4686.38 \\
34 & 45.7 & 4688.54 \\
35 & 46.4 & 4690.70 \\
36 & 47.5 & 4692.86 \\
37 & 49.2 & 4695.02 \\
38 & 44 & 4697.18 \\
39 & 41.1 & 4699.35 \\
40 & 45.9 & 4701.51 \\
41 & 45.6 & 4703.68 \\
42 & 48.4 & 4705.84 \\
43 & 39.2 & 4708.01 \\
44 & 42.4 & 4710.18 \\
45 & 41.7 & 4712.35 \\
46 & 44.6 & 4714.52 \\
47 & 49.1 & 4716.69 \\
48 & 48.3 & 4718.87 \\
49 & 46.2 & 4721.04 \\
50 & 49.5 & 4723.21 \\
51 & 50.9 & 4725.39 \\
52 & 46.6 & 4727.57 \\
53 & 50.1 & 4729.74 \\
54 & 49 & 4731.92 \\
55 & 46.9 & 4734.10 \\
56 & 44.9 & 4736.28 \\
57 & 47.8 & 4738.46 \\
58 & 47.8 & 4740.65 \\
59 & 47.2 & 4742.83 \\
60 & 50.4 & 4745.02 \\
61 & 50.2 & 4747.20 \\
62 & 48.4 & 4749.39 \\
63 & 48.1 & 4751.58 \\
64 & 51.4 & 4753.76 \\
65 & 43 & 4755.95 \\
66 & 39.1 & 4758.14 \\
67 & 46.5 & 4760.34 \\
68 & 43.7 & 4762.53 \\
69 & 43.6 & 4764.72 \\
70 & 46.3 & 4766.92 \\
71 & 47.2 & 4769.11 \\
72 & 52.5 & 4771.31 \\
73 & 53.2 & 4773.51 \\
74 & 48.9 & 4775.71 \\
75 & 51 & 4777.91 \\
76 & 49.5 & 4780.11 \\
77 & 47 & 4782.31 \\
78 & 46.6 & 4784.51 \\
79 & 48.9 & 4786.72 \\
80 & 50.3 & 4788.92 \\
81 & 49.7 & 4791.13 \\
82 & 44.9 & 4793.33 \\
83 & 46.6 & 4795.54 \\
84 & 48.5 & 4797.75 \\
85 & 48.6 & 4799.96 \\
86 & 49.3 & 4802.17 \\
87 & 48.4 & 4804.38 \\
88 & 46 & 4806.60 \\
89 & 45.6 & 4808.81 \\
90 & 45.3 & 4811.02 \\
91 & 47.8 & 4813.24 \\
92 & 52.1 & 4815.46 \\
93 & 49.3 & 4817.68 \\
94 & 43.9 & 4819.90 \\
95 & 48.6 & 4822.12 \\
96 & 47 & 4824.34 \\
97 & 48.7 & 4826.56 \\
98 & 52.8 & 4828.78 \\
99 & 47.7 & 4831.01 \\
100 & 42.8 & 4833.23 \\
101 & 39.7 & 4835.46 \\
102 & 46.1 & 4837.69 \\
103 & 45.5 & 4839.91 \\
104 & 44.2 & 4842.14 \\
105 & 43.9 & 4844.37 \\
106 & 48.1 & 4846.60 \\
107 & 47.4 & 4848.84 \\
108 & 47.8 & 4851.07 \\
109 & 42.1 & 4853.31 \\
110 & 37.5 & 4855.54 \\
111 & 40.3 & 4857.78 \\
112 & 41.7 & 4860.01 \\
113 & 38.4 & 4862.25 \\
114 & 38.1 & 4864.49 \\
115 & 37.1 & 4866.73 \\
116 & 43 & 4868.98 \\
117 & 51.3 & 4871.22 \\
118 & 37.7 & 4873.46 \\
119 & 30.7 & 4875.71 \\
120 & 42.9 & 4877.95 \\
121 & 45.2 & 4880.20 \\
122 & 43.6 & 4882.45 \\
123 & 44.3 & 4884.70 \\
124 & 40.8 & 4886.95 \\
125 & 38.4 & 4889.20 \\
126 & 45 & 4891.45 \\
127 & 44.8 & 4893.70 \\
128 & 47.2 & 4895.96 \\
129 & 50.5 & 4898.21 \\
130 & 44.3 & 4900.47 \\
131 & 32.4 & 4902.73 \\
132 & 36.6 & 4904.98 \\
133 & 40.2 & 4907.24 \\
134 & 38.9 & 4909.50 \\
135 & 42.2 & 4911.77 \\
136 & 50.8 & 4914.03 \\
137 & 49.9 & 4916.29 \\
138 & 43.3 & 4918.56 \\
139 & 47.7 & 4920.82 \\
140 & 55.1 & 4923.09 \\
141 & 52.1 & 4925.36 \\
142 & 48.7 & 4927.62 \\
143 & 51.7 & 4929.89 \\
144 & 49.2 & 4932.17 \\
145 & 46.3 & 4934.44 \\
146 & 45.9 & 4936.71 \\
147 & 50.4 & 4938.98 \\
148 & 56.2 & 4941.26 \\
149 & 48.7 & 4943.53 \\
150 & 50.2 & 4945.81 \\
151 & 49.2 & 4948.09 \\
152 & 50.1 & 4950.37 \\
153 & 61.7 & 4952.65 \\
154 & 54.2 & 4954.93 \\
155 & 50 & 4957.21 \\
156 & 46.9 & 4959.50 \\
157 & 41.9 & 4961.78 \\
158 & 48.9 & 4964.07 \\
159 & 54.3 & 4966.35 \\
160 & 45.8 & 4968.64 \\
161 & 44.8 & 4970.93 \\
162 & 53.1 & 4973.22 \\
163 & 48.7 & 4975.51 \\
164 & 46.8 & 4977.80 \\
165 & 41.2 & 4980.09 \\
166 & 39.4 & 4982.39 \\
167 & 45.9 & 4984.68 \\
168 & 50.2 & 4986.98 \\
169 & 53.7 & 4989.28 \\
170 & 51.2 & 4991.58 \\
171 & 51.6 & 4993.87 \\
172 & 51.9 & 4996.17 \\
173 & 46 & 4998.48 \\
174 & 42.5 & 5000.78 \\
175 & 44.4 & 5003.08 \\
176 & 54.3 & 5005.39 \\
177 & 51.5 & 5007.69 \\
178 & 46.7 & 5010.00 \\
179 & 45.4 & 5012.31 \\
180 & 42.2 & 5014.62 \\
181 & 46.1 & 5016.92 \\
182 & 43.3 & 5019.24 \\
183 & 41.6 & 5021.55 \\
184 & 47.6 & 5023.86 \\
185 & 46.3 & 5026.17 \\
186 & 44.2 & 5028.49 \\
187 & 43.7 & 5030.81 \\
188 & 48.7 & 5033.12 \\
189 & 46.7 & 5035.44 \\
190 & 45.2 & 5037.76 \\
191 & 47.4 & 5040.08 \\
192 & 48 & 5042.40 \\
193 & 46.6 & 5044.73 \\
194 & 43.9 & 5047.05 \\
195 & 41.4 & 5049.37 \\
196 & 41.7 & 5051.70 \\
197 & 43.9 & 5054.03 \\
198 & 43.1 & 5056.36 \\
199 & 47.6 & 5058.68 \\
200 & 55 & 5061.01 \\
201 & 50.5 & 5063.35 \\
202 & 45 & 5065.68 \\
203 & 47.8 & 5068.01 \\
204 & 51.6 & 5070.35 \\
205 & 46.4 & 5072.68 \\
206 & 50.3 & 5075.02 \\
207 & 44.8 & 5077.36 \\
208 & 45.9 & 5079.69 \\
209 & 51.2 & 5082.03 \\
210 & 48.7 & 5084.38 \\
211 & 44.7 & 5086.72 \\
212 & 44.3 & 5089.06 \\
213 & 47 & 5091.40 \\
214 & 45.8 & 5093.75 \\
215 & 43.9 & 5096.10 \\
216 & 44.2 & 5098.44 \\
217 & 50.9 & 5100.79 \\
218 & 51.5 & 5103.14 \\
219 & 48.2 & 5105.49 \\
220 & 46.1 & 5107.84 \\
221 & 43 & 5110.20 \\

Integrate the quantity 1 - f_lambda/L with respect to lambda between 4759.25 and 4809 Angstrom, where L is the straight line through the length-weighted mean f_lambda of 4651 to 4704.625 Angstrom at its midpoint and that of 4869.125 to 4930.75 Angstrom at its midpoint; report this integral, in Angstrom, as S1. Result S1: -3.0 Angstrom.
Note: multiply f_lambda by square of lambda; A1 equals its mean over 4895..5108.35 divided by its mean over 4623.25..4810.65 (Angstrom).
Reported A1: 1.1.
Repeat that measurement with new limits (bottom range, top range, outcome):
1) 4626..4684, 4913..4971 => 1.21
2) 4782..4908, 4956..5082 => 1.13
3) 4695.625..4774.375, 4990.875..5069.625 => 1.13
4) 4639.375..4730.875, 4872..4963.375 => 1.10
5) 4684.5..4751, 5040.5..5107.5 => 1.16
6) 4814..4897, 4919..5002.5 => 1.17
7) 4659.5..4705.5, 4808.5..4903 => 1.03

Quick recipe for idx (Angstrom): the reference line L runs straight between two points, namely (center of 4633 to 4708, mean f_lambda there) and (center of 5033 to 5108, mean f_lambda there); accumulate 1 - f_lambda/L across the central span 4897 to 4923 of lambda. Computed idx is 1.6 Angstrom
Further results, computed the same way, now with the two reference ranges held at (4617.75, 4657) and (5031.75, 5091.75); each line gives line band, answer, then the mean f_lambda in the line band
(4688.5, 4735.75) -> 0.9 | 46.3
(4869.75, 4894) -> 2.5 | 42.2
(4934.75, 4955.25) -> -2.0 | 51.5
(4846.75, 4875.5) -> 3.3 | 41.7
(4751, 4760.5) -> 0.4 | 45.4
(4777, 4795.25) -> -0.5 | 48.4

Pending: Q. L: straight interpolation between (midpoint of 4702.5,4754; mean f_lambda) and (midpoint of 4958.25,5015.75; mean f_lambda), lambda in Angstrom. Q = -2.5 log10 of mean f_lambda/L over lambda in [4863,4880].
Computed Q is 0.175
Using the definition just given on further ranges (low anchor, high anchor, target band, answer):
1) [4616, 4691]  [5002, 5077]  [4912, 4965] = -0.073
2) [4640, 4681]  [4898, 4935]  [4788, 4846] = -0.015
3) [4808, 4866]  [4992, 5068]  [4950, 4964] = -0.107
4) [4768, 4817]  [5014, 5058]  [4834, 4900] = 0.109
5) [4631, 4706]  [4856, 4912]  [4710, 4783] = -0.071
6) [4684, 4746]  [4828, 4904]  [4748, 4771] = -0.015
